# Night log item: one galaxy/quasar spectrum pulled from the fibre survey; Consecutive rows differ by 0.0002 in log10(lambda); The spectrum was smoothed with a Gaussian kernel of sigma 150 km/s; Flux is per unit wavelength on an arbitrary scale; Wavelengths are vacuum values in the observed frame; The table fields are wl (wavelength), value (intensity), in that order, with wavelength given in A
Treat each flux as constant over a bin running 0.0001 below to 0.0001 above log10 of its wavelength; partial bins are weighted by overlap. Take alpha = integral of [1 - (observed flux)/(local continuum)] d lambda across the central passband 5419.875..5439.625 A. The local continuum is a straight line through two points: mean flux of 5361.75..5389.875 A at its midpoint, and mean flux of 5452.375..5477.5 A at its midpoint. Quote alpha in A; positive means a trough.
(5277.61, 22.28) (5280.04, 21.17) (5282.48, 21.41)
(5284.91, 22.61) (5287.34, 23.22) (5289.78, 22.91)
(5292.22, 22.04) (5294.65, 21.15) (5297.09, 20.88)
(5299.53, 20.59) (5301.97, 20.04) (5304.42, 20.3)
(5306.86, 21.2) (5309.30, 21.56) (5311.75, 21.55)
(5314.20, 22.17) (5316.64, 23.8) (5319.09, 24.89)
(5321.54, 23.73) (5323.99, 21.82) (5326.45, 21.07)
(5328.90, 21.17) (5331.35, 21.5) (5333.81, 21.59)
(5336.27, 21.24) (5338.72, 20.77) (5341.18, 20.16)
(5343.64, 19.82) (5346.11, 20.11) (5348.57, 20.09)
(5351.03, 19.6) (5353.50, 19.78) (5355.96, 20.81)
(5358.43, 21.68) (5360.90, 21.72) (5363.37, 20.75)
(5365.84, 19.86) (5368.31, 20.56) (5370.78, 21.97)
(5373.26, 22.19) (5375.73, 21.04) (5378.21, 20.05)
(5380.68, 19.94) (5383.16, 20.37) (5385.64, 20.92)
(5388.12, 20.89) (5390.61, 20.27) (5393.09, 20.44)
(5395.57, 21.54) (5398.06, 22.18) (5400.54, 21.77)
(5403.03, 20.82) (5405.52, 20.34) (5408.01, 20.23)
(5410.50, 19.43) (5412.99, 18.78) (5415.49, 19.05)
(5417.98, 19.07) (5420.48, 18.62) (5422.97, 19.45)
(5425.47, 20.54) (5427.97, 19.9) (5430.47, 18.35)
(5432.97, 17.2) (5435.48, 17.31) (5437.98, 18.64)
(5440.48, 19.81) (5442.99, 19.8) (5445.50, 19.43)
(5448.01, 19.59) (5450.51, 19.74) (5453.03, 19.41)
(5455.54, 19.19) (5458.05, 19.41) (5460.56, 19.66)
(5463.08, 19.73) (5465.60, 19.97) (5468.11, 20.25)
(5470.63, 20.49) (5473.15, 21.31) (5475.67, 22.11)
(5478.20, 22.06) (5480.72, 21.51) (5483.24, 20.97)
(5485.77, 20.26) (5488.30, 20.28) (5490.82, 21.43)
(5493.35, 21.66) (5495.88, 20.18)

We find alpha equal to 1.6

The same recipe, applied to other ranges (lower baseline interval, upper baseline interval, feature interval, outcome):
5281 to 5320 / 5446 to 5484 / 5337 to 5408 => 1.57 A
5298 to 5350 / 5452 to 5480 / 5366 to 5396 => 0.25 A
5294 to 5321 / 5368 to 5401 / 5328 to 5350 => 0.75 A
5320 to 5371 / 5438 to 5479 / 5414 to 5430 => 0.76 A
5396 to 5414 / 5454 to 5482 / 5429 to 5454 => 1.96 A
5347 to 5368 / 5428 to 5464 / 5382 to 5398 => -0.67 A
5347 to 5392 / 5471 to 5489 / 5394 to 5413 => 0.09 A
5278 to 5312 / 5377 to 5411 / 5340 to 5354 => 0.75 A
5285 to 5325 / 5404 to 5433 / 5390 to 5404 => -0.96 A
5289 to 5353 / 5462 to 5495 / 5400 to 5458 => 4.62 A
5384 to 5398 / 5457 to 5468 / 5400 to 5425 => 1.03 A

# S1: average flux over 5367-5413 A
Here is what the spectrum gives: 20.8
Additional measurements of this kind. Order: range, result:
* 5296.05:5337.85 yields 21.7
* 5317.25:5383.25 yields 21.1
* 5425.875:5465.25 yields 19.2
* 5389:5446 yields 19.7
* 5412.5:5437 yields 18.8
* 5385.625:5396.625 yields 20.8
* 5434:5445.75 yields 18.9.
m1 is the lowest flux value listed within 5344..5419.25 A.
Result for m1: 18.78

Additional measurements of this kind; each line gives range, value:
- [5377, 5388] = 19.94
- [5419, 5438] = 17.2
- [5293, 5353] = 19.6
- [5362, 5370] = 19.86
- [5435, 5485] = 17.31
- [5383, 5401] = 20.27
